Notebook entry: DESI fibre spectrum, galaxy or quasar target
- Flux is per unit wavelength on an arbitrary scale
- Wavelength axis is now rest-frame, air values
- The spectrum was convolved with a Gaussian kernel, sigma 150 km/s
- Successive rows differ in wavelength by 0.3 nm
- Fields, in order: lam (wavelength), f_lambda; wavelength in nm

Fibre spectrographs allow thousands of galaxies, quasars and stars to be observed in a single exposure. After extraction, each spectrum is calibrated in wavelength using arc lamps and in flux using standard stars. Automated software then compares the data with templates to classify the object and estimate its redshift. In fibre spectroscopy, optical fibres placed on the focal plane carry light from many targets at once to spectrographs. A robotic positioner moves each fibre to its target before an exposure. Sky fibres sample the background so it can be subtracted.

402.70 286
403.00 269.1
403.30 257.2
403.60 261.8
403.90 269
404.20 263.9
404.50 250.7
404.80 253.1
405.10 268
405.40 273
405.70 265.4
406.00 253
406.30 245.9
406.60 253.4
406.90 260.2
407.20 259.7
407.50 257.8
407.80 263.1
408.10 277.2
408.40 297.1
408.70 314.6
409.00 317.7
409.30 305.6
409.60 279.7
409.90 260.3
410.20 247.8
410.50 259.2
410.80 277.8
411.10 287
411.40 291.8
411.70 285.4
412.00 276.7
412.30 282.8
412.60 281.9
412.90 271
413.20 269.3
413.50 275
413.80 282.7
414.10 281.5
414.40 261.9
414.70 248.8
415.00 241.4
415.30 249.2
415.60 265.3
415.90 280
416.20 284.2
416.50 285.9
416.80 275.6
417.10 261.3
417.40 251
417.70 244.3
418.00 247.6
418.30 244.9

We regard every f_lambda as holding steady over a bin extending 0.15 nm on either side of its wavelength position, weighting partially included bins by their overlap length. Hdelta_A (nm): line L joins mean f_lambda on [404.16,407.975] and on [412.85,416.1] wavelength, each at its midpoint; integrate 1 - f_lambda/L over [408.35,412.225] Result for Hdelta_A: -0.321 nm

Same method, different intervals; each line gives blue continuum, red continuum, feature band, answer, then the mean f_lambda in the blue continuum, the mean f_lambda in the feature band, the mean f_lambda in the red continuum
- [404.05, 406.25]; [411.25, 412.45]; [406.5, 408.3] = 0.04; 260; 263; 284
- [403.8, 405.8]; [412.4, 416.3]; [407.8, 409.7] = -0.22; 263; 296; 269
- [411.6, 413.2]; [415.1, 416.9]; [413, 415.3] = 0.09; 278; 265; 272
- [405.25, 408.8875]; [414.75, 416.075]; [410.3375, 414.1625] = -0.23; 269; 278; 259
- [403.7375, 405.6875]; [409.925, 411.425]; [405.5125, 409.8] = -0.13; 263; 275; 270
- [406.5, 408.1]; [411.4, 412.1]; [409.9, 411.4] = 0.05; 261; 270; 284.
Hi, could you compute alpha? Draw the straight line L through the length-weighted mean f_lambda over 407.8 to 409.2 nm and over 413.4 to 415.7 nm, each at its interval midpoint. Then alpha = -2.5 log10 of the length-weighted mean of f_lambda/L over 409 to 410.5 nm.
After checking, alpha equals 0.05 mag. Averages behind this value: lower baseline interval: 298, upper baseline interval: 263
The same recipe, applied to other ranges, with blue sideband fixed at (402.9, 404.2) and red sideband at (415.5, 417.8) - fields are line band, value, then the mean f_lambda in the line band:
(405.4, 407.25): 0.03 mag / 257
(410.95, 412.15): -0.07 mag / 285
